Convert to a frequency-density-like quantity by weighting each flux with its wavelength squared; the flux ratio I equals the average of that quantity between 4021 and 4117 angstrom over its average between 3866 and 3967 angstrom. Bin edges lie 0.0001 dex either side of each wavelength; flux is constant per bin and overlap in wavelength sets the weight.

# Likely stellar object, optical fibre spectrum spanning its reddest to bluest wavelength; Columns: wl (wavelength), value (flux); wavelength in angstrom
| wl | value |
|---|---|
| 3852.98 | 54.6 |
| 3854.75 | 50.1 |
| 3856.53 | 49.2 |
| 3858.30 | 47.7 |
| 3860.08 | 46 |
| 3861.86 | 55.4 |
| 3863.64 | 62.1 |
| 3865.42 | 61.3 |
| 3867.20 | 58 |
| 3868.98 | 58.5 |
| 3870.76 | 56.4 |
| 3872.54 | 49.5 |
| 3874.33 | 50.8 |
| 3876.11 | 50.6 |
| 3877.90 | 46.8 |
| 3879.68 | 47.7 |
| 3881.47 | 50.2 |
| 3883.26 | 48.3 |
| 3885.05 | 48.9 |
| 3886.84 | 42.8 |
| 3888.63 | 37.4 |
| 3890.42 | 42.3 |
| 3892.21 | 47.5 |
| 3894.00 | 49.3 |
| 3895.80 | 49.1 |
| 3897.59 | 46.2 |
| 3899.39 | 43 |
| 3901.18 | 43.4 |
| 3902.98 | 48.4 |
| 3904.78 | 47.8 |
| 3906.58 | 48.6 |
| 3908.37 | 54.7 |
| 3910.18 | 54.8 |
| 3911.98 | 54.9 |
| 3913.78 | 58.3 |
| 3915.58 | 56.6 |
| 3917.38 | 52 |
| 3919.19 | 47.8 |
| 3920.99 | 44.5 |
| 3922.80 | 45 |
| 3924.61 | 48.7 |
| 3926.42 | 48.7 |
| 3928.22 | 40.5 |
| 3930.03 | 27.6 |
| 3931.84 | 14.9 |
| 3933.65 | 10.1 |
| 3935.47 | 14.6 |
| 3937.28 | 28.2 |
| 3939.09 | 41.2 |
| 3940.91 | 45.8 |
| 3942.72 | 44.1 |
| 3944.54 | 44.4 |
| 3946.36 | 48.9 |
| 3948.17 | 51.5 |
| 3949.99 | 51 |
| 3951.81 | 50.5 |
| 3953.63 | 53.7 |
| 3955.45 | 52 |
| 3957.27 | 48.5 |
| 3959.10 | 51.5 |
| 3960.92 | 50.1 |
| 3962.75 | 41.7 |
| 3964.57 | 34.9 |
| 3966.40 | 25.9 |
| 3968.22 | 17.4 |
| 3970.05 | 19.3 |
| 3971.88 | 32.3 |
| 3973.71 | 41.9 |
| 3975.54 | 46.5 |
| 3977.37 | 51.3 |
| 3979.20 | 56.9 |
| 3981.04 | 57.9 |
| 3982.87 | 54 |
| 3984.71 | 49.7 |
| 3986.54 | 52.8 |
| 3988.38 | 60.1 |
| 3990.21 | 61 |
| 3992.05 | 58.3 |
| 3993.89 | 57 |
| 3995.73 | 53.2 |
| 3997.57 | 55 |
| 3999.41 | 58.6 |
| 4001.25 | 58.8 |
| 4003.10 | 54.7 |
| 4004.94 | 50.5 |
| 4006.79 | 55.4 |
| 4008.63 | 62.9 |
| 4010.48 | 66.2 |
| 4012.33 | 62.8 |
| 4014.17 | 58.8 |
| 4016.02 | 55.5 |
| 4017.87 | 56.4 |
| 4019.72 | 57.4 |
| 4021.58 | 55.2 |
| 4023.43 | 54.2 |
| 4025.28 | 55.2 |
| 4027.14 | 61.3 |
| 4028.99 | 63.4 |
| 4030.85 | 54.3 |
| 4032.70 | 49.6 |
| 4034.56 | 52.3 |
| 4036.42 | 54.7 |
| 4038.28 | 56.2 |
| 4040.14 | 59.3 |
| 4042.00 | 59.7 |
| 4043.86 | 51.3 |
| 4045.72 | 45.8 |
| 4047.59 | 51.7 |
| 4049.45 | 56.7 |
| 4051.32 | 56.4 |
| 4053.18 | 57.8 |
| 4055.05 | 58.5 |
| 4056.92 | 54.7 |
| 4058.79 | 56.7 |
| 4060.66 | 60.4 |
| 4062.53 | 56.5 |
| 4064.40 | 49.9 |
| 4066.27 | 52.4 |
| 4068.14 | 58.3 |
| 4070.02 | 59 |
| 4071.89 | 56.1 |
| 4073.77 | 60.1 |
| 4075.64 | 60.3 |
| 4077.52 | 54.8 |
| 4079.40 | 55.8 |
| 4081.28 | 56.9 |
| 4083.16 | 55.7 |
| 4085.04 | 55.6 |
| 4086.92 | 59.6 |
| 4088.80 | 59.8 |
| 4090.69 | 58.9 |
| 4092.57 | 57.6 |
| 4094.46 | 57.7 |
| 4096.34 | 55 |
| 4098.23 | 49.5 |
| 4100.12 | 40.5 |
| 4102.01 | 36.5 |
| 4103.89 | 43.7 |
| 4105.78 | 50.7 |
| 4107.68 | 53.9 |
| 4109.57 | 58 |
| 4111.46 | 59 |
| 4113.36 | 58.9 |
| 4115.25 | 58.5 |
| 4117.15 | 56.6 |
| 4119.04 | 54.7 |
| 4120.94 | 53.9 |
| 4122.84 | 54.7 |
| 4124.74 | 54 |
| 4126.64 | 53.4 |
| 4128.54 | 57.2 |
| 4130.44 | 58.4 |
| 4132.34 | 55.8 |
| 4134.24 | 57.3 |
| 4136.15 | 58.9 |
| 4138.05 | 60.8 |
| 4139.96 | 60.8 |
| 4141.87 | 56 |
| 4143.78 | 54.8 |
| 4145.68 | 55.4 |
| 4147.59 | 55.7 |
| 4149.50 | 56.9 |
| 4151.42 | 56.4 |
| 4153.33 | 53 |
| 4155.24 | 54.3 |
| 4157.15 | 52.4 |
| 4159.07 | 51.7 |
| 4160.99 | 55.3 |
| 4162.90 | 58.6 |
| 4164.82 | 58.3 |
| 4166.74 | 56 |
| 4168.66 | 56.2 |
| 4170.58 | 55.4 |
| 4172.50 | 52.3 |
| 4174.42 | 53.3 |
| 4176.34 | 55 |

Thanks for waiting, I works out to 1.31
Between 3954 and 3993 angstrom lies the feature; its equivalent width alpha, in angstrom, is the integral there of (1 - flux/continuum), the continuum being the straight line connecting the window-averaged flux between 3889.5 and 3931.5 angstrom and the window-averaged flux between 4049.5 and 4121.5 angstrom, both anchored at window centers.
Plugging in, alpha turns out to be 3.3 angstrom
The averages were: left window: 47.4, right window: 55.3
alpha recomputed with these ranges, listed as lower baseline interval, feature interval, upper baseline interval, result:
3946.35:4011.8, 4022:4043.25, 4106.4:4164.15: -1.73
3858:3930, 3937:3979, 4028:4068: 7.39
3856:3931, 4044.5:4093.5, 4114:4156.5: -1.84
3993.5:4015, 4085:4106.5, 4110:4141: 2.00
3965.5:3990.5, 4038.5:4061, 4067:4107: -2.07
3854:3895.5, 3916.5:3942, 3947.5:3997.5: 6.46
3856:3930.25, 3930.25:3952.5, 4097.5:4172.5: 6.08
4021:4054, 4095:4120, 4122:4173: 1.64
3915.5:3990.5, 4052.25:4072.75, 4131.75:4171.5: -2.51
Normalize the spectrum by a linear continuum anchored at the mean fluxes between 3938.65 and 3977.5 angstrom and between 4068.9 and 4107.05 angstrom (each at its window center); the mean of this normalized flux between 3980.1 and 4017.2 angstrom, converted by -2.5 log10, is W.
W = -0.23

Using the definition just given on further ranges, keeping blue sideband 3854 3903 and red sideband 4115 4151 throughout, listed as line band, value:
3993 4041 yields -0.07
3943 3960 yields 0.03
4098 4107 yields 0.25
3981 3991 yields -0.07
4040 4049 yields 0.02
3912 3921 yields -0.05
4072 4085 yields -0.04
